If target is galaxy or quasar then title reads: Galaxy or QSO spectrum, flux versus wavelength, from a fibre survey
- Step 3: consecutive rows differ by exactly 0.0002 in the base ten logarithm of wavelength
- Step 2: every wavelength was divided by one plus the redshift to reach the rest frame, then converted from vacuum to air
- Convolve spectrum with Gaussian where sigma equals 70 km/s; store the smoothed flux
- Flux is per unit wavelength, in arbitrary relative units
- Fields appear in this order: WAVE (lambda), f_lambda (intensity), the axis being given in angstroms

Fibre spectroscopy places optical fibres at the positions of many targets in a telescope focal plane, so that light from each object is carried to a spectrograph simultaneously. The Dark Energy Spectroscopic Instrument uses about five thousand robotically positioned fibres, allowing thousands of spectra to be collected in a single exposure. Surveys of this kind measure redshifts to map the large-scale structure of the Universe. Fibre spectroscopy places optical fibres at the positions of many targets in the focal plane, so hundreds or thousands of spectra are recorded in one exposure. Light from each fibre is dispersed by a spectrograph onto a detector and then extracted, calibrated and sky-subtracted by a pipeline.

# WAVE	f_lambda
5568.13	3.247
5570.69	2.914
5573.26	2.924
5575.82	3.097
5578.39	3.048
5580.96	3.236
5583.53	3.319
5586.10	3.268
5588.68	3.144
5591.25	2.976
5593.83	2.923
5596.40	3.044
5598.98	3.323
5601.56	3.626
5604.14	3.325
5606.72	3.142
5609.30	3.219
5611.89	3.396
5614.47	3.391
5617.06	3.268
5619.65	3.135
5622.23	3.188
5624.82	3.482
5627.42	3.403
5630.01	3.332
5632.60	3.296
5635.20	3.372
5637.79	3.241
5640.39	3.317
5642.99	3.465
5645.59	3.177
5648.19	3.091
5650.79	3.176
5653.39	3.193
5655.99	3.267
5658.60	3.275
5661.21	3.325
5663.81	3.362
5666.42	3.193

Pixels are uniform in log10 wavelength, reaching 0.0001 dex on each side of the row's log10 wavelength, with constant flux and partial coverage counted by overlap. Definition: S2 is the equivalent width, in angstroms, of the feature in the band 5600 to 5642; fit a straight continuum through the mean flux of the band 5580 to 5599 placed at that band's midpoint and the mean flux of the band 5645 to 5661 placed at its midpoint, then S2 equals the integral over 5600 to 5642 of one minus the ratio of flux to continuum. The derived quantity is -1.96 angstroms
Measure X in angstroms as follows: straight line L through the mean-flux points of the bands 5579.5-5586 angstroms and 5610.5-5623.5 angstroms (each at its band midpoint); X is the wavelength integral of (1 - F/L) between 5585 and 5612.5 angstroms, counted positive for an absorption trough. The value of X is 0.5 angstroms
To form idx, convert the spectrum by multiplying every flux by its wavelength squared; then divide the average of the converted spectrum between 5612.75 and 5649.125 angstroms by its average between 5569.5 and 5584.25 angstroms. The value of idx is 1.1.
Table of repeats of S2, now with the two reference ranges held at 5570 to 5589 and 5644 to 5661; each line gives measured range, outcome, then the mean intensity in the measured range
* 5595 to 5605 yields -0.56 angstroms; 3.33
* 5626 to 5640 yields -0.63 angstroms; 3.33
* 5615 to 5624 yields -0.16 angstroms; 3.23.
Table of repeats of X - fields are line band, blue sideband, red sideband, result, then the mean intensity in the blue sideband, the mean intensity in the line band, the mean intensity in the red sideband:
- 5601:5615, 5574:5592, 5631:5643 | -0.43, 3.15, 3.33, 3.32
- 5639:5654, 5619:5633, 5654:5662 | 0.24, 3.32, 3.24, 3.28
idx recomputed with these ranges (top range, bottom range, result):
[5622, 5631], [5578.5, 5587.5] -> 1.06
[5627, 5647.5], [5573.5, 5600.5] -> 1.08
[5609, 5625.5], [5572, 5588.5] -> 1.06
